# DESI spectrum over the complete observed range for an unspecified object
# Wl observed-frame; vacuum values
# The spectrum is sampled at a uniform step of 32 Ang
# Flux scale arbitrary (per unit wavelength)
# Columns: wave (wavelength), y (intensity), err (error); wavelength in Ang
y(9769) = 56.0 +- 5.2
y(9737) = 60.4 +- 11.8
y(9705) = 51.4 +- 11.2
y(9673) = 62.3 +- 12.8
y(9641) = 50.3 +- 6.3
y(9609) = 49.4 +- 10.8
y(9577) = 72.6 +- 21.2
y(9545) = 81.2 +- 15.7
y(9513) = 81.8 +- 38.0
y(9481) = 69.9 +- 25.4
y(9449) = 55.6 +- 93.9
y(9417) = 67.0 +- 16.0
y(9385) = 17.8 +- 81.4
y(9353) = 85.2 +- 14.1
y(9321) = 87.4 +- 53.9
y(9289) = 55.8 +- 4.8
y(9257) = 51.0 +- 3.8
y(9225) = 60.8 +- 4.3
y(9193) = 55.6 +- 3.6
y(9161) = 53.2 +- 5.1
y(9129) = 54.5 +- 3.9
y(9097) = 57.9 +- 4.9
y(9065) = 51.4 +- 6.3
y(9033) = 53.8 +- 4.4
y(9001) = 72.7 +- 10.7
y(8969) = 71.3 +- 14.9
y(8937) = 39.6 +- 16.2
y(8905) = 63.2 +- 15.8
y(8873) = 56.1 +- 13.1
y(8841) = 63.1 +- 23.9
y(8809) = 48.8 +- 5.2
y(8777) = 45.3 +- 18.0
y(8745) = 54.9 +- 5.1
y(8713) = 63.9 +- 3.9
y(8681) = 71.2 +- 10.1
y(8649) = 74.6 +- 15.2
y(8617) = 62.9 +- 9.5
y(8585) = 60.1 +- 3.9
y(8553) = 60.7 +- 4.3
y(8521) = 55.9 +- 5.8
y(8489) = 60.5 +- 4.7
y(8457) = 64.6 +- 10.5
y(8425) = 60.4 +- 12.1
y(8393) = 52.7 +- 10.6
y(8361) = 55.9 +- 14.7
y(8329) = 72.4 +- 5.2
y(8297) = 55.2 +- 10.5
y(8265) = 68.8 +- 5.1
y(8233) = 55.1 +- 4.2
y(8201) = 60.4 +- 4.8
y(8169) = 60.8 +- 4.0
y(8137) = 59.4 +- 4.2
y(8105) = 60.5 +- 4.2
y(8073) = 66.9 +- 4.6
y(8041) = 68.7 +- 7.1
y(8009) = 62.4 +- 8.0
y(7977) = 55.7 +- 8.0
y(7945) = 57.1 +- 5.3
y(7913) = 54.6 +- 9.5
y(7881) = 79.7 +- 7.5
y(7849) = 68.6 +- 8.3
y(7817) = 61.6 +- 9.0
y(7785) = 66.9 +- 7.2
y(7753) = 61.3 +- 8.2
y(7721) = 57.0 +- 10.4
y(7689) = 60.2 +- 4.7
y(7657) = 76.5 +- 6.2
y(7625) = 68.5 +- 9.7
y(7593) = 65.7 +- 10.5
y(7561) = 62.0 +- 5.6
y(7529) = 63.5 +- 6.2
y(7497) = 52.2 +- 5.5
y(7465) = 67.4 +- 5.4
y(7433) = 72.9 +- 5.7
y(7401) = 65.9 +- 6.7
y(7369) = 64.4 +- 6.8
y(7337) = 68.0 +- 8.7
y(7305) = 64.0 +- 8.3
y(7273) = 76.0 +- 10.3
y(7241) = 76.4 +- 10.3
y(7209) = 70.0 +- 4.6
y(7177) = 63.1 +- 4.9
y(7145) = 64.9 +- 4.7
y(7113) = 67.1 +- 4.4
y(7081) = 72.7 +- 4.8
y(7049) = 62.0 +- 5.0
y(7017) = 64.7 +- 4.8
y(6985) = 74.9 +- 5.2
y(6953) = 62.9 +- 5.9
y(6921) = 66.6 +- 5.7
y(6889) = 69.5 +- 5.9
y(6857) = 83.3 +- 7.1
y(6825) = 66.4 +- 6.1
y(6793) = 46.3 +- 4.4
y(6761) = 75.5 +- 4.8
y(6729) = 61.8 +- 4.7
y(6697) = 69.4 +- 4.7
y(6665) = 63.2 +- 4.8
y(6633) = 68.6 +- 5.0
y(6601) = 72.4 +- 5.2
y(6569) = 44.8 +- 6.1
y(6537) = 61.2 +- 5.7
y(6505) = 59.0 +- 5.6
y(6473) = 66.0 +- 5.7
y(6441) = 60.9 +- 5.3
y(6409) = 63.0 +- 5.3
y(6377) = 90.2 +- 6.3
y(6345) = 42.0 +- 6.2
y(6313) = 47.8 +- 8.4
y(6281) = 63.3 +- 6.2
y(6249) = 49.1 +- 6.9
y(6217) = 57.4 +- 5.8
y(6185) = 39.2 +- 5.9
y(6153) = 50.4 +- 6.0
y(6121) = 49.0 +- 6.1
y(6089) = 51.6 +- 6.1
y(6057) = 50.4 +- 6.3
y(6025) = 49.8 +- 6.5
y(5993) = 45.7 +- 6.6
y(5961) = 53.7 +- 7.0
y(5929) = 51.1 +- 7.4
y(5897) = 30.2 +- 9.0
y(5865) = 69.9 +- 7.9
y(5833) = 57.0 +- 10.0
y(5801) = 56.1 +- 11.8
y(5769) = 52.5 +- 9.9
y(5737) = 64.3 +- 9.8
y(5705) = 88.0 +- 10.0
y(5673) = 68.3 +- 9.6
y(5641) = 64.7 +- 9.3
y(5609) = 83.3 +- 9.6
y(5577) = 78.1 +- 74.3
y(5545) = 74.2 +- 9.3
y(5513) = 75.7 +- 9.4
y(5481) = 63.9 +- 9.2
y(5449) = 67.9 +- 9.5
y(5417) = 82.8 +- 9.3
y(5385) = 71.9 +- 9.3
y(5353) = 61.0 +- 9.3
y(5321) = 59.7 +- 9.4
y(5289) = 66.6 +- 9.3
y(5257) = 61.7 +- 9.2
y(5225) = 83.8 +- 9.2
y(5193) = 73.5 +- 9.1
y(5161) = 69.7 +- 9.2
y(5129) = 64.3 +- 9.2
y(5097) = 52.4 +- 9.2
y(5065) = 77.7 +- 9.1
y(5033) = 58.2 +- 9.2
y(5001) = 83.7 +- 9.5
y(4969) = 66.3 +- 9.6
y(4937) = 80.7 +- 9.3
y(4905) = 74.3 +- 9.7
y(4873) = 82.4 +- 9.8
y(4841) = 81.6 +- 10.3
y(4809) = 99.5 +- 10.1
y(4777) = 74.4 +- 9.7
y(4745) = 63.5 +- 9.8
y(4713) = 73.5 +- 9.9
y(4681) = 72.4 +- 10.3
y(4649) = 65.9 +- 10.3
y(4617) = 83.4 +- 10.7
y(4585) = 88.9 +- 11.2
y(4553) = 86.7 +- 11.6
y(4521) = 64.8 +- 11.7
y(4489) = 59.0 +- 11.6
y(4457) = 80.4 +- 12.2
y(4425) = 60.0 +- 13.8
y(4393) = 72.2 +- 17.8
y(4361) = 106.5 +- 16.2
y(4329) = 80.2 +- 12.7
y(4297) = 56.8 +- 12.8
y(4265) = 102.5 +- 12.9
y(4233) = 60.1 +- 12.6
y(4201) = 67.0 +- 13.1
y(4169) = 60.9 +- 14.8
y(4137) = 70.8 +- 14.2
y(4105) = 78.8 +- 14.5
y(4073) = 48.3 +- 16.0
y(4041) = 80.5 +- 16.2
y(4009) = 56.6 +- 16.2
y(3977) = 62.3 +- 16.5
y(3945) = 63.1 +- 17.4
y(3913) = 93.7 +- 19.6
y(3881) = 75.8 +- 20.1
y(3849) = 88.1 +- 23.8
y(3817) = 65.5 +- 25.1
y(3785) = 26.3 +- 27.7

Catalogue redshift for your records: 0.71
